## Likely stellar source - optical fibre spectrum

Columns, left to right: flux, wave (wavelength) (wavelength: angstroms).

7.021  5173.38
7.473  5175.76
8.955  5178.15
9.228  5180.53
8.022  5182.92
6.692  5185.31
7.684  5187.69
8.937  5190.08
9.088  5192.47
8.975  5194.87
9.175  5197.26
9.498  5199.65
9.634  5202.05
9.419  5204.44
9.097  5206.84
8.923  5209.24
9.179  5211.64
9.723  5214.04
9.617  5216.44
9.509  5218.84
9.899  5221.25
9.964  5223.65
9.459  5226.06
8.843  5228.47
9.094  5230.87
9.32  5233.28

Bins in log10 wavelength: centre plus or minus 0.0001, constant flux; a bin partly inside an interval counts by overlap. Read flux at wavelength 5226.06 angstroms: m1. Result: 9.459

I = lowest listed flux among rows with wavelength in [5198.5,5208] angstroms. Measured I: 9.097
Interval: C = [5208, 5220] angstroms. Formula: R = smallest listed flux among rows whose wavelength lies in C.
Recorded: 8.923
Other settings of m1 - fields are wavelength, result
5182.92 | 8.022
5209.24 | 8.923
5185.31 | 6.692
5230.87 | 9.094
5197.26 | 9.175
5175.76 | 7.473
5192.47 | 9.088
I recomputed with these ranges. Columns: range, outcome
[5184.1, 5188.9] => 6.692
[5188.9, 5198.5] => 8.937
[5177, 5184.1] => 8.022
